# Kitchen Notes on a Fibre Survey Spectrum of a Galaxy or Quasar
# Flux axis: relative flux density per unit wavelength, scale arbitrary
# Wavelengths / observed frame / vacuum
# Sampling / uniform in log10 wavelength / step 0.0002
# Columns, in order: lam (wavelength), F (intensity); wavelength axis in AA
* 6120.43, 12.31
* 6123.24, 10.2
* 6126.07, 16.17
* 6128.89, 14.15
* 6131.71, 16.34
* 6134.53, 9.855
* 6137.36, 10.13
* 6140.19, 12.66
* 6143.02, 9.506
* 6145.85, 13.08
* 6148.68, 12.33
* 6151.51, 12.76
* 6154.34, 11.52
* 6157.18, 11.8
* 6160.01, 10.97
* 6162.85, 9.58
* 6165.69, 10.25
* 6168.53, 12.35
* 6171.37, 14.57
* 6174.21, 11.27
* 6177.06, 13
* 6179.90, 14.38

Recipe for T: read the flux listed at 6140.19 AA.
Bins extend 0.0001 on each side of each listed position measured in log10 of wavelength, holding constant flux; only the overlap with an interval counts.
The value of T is 12.66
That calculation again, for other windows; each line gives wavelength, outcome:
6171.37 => 14.57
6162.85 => 9.58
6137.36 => 10.13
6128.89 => 14.15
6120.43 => 12.31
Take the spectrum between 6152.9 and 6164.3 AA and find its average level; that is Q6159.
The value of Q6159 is 11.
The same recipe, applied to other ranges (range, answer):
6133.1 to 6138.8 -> 10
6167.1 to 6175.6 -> 12.7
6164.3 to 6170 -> 11.3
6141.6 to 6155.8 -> 11.8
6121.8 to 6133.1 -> 14.2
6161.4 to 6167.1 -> 9.91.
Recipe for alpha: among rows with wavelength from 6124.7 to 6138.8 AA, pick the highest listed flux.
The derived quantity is 16.34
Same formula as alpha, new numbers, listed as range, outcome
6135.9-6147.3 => 13.08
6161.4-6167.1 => 10.25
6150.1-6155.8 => 12.76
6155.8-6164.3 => 11.8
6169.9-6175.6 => 14.57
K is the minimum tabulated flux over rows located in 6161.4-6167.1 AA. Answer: 9.58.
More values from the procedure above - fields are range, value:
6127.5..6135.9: 9.855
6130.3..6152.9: 9.506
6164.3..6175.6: 10.25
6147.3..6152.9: 12.33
